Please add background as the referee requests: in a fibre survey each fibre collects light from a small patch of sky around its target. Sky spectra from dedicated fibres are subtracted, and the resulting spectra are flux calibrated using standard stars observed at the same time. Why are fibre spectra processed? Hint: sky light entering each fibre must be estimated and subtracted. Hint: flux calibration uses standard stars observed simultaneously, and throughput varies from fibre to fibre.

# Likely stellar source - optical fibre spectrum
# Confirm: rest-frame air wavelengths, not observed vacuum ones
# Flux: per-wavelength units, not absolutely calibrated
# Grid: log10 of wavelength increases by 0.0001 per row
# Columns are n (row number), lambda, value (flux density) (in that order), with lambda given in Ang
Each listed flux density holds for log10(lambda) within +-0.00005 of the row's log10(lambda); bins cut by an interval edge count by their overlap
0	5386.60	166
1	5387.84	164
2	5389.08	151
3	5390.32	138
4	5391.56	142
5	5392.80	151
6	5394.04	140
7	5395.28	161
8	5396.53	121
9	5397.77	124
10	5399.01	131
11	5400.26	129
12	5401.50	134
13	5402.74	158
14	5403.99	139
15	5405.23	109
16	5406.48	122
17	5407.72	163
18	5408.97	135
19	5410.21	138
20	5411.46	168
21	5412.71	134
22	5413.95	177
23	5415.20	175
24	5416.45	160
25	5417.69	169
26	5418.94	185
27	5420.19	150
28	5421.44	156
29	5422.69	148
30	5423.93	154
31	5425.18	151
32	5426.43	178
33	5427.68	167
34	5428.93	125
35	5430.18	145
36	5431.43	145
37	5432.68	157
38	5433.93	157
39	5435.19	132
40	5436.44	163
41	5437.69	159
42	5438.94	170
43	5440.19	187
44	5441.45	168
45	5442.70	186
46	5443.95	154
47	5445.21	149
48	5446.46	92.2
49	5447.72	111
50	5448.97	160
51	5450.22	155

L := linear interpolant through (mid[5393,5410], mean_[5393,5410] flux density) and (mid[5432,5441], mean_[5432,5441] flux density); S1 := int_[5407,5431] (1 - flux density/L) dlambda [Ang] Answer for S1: -1.3 Ang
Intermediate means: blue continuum 136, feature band 157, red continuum 161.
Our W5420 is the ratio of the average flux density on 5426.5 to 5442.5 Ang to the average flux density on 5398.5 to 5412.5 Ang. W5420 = 1.14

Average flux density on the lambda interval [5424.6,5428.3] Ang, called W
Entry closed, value 165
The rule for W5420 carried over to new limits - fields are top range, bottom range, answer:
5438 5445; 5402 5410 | 1.24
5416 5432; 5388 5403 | 1.11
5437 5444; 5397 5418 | 1.19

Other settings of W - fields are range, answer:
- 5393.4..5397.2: 140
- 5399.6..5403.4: 140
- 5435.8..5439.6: 164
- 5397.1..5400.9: 128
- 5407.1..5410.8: 146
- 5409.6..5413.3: 146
